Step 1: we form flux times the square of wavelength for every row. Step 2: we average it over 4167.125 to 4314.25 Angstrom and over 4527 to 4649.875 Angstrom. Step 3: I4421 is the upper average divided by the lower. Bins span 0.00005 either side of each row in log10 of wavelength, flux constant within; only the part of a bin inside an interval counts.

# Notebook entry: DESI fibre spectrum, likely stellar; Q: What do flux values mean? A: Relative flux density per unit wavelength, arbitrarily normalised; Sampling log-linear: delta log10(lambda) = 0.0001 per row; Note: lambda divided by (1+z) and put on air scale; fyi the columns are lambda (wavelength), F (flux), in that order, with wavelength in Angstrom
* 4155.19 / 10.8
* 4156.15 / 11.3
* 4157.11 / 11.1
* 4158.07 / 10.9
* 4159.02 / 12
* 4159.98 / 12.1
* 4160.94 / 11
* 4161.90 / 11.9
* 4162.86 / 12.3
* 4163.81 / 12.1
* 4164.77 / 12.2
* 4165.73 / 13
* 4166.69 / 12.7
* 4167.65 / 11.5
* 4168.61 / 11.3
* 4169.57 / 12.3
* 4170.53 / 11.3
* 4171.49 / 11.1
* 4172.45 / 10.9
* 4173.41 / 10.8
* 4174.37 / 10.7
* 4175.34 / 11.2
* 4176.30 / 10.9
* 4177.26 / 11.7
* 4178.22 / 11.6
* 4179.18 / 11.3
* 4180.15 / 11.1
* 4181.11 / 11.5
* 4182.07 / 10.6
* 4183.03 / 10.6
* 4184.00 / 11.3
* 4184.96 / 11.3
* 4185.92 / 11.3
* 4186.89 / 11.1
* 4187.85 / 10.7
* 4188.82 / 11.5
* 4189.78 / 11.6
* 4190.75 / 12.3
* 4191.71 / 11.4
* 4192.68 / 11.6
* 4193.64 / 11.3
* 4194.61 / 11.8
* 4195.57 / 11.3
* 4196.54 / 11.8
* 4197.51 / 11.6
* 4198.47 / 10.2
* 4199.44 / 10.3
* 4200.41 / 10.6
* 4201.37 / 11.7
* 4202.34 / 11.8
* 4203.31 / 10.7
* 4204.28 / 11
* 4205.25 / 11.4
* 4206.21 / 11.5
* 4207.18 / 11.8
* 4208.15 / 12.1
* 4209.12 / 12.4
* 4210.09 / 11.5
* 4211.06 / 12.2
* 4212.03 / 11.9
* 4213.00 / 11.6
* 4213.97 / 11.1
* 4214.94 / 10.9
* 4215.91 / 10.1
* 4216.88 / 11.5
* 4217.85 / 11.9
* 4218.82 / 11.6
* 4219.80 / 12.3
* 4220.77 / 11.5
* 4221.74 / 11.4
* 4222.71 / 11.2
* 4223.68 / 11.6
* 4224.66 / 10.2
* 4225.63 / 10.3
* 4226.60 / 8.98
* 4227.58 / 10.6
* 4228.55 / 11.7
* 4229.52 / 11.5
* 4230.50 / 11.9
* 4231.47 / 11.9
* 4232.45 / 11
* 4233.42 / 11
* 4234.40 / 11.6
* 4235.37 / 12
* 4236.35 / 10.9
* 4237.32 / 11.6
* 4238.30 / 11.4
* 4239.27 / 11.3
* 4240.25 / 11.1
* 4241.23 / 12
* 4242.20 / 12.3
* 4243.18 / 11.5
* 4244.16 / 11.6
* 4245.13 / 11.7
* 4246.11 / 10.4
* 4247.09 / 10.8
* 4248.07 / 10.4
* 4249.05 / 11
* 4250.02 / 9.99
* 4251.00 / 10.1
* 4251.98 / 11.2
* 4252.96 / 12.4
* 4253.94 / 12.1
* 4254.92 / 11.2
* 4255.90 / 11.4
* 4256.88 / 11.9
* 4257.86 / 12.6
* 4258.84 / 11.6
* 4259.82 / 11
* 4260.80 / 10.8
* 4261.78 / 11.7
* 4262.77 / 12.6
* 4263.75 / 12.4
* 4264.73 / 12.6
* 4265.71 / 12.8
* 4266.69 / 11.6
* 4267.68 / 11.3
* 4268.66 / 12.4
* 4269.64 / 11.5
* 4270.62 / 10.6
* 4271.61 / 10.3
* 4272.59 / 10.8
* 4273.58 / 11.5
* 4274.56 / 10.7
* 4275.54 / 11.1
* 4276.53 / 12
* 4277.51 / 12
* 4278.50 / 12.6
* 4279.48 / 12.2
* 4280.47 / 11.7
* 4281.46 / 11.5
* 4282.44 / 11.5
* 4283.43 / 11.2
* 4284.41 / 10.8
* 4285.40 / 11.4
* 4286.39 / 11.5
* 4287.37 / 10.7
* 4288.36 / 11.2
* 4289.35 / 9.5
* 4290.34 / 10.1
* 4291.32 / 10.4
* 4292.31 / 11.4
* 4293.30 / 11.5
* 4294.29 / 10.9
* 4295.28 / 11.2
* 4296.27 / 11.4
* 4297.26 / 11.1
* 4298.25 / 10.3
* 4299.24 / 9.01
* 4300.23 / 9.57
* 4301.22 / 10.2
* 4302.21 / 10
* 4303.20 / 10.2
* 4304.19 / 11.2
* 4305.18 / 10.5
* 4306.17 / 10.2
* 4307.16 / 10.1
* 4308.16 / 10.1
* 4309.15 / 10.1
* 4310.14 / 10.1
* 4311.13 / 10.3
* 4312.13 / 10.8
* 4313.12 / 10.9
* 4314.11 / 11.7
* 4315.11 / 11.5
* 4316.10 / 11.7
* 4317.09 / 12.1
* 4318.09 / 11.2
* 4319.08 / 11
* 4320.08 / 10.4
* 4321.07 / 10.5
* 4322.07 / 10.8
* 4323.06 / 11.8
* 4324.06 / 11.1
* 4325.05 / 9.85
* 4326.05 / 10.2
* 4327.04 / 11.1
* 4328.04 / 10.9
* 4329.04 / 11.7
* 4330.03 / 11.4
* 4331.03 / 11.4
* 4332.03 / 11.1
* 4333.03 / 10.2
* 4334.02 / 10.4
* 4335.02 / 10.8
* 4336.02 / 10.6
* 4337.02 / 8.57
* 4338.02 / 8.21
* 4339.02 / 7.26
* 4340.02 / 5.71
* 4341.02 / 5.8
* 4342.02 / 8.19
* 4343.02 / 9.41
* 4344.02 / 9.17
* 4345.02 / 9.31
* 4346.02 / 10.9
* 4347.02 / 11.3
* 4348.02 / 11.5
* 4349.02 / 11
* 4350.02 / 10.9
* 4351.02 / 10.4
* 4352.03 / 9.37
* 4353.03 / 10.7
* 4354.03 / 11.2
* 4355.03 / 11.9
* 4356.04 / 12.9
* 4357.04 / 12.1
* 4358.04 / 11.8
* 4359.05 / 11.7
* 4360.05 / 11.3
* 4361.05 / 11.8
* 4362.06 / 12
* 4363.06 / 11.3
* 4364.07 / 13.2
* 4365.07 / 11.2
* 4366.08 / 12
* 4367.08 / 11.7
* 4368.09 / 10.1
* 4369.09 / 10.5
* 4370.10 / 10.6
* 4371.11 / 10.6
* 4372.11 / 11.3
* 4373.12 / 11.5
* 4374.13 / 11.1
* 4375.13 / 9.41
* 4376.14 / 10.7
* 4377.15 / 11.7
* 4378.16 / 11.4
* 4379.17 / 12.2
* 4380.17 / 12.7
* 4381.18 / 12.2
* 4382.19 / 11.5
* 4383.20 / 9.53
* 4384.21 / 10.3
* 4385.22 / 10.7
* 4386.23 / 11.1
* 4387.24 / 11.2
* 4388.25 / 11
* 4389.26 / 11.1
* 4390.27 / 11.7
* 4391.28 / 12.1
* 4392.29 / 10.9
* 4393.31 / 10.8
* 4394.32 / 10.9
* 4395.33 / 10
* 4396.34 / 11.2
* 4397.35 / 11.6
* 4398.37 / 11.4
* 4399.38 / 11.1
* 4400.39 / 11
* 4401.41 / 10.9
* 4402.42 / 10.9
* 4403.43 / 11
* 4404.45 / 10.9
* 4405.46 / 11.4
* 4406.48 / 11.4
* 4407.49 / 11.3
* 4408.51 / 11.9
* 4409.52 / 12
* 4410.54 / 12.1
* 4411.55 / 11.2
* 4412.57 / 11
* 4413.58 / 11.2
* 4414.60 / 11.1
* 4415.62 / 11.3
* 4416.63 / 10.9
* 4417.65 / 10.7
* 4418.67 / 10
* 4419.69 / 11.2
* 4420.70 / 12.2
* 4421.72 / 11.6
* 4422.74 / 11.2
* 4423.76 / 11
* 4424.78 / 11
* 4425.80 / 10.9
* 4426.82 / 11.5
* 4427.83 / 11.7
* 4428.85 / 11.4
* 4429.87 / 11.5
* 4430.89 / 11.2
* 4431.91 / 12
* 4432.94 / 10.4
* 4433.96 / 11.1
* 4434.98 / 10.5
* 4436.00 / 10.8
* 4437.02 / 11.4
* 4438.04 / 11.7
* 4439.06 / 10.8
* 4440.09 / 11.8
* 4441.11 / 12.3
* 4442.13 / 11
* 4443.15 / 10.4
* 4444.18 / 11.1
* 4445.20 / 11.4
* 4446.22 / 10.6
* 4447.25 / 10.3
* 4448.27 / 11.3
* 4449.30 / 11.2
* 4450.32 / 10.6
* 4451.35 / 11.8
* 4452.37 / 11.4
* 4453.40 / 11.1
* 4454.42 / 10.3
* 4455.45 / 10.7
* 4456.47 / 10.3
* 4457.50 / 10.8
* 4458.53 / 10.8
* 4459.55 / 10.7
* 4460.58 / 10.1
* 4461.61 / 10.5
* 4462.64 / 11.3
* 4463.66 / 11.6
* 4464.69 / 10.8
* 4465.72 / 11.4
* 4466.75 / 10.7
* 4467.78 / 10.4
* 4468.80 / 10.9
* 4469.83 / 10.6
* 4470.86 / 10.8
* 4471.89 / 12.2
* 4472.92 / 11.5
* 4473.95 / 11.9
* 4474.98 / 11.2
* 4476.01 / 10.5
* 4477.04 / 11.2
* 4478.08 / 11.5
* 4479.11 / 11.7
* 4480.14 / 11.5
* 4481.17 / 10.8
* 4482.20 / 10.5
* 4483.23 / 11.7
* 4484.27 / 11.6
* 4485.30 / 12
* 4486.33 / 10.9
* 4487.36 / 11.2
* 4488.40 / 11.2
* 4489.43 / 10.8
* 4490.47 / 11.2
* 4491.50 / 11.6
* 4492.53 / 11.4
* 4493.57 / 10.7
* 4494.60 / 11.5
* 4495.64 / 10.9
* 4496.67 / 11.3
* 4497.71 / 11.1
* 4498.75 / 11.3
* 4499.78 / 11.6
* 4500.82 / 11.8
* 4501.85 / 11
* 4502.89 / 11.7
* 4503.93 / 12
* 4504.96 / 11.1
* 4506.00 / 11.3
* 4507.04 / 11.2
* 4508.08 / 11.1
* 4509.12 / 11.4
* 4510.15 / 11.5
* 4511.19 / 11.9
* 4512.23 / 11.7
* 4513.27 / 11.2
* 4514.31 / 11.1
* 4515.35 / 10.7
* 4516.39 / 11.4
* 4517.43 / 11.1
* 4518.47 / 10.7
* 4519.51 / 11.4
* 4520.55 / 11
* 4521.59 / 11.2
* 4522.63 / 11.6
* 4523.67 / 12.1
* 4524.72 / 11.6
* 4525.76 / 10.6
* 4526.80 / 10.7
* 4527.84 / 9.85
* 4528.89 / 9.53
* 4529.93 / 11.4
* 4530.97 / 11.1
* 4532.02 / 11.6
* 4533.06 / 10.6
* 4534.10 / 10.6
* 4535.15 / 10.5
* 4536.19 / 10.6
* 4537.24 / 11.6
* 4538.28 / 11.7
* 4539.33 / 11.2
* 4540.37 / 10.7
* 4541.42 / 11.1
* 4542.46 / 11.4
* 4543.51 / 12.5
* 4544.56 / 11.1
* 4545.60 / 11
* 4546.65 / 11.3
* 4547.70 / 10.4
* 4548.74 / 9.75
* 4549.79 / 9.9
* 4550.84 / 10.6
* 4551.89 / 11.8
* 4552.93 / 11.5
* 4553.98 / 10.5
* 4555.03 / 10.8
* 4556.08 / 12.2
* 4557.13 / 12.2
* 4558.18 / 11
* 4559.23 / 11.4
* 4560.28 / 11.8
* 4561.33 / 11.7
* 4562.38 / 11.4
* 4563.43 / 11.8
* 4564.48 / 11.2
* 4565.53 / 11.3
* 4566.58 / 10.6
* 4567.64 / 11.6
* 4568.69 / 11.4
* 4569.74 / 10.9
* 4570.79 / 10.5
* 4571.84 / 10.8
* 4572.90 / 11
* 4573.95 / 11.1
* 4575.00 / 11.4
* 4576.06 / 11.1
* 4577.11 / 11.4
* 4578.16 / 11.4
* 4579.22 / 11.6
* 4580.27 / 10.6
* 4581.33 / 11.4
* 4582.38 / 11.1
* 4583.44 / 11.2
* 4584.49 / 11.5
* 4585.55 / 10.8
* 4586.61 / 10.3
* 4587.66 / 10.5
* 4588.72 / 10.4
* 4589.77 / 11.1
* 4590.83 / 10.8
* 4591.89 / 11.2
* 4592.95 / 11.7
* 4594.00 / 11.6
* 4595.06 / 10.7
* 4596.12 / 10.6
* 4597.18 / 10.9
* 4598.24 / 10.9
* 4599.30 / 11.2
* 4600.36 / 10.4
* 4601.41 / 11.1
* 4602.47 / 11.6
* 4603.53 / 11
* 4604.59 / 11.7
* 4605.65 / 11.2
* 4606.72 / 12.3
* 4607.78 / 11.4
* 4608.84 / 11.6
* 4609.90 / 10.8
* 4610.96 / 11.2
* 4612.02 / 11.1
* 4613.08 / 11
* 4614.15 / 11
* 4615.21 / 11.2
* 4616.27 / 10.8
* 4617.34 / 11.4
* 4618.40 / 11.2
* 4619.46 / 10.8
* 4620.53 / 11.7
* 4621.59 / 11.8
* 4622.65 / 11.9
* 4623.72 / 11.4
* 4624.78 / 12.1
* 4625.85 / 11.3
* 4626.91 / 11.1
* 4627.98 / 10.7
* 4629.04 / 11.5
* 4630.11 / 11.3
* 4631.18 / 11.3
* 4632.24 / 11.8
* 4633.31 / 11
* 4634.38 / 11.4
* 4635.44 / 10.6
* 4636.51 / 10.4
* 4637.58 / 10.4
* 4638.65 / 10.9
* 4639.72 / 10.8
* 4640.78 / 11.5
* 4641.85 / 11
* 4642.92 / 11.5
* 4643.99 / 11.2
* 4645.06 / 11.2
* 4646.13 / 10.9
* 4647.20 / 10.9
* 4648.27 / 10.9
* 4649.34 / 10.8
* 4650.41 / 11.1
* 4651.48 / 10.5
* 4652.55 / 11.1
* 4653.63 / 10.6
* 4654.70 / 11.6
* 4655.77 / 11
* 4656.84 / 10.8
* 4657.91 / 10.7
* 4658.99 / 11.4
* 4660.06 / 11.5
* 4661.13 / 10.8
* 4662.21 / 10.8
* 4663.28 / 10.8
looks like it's 1.16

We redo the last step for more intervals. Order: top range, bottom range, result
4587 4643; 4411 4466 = 1.09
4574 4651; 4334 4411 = 1.14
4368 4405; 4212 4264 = 1.05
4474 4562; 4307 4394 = 1.12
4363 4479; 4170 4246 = 1.09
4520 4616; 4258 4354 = 1.17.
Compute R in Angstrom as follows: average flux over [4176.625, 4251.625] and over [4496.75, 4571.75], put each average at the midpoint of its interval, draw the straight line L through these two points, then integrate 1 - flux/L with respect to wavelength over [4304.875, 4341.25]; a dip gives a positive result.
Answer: 2.9 Angstrom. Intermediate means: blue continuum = 11.3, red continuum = 11.2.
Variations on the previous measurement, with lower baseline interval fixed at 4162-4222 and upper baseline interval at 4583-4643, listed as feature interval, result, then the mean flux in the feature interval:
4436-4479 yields 0.80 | 11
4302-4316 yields 0.95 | 10.6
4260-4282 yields -0.51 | 11.7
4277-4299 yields 0.42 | 11.2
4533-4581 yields 0.17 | 11.1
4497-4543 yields 0.17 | 11.2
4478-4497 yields -0.03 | 11.3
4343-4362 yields 0.48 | 11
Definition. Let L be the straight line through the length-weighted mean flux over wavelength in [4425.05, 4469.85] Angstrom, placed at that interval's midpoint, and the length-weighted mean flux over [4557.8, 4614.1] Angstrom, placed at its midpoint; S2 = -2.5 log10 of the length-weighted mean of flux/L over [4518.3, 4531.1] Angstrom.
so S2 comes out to 0.01 mag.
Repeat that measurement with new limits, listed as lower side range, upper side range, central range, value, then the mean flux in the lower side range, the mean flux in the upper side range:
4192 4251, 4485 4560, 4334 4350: 0.21 mag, 11.3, 11.2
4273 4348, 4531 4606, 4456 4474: 0.00 mag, 10.6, 11.1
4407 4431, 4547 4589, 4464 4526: -0.01 mag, 11.3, 11.1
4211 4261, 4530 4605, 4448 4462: 0.04 mag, 11.3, 11.1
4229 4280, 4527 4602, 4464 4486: 0.00 mag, 11.5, 11.1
